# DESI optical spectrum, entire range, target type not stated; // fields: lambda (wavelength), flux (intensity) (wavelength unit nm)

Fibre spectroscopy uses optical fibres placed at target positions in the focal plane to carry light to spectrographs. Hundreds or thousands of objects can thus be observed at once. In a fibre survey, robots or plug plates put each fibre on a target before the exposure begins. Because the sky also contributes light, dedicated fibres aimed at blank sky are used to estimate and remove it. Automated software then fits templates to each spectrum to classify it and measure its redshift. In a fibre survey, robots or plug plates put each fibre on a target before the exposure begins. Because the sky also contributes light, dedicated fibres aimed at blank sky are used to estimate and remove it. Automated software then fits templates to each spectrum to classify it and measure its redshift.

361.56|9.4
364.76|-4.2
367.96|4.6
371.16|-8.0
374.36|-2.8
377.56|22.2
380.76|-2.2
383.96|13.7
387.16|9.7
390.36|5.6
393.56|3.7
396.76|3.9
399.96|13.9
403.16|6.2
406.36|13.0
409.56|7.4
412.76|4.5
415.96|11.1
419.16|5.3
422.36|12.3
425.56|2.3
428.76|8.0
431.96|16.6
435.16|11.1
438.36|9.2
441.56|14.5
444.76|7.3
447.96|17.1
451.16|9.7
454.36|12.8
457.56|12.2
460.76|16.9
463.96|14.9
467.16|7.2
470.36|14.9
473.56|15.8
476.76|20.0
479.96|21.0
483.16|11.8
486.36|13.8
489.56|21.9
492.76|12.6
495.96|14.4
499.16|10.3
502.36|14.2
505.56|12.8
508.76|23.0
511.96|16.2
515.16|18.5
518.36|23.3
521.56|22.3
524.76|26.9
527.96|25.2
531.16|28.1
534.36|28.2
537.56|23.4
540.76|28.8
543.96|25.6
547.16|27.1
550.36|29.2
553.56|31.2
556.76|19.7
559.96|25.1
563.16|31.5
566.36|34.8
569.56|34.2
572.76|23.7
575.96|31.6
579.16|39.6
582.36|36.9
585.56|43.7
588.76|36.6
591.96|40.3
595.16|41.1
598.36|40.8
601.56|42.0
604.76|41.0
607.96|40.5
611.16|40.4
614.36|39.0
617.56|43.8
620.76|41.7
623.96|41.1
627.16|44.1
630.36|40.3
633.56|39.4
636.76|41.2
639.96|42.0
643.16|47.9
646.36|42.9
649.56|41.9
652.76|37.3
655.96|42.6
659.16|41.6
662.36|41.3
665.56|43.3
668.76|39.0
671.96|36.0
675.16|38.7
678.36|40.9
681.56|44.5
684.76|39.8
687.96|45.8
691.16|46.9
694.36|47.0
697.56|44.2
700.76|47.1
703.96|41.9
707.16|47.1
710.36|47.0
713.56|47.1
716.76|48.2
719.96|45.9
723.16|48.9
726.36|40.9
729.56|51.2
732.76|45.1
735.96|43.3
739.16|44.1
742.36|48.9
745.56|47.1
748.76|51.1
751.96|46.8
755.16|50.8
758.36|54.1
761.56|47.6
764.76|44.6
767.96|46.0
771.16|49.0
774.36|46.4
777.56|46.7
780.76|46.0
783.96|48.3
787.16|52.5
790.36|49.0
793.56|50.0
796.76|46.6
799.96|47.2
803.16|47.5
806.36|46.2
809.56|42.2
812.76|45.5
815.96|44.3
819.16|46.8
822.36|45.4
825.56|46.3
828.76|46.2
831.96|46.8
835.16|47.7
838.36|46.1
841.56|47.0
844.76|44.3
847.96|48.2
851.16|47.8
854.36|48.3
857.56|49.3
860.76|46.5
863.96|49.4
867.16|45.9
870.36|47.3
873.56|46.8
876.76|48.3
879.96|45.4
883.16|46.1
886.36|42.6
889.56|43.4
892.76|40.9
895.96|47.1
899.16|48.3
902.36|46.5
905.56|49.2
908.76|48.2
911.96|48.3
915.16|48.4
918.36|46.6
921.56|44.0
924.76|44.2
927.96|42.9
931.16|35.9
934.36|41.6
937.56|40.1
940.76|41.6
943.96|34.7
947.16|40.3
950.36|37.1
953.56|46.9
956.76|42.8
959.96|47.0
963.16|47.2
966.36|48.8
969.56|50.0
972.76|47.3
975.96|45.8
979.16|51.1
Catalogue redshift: 0.30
